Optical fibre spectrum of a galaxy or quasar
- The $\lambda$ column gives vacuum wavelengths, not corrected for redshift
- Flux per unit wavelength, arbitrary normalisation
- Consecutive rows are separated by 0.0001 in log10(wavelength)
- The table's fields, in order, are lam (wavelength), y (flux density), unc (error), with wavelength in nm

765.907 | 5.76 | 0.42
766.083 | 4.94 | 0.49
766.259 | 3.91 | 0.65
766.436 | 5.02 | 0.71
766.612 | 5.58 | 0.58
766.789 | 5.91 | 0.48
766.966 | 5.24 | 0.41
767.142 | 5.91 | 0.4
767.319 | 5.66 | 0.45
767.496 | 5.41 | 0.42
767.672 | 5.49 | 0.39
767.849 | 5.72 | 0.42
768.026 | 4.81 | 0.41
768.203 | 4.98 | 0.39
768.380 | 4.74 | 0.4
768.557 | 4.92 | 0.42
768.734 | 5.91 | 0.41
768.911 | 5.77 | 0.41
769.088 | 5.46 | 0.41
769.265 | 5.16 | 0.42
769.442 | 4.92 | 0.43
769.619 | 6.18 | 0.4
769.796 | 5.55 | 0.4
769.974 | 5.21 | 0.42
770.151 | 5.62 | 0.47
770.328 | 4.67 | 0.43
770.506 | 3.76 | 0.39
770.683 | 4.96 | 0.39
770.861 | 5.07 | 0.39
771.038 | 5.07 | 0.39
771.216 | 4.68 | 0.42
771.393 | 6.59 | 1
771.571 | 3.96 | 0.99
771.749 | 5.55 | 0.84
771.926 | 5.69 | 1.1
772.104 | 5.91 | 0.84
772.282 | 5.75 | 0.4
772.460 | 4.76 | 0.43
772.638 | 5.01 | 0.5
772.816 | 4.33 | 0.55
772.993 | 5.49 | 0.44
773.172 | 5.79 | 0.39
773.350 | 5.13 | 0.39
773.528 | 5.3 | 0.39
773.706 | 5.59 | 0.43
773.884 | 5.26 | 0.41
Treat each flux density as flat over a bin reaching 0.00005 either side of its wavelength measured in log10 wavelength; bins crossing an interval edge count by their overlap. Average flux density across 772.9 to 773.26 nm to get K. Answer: 5.62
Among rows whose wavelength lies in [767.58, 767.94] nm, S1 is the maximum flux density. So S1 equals 5.72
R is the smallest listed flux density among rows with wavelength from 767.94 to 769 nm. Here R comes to 4.74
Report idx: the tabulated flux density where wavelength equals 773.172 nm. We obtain 5.79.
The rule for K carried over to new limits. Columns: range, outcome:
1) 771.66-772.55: 5.53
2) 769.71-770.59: 4.96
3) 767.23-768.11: 5.42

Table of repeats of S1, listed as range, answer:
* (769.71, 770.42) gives 5.62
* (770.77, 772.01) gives 6.59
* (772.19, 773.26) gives 5.79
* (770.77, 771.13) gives 5.07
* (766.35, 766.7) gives 5.58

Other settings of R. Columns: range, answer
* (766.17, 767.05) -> 3.91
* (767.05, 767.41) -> 5.66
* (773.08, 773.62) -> 5.13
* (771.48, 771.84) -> 3.96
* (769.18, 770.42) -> 4.67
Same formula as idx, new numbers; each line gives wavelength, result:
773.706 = 5.59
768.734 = 5.91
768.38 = 4.74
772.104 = 5.91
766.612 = 5.58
